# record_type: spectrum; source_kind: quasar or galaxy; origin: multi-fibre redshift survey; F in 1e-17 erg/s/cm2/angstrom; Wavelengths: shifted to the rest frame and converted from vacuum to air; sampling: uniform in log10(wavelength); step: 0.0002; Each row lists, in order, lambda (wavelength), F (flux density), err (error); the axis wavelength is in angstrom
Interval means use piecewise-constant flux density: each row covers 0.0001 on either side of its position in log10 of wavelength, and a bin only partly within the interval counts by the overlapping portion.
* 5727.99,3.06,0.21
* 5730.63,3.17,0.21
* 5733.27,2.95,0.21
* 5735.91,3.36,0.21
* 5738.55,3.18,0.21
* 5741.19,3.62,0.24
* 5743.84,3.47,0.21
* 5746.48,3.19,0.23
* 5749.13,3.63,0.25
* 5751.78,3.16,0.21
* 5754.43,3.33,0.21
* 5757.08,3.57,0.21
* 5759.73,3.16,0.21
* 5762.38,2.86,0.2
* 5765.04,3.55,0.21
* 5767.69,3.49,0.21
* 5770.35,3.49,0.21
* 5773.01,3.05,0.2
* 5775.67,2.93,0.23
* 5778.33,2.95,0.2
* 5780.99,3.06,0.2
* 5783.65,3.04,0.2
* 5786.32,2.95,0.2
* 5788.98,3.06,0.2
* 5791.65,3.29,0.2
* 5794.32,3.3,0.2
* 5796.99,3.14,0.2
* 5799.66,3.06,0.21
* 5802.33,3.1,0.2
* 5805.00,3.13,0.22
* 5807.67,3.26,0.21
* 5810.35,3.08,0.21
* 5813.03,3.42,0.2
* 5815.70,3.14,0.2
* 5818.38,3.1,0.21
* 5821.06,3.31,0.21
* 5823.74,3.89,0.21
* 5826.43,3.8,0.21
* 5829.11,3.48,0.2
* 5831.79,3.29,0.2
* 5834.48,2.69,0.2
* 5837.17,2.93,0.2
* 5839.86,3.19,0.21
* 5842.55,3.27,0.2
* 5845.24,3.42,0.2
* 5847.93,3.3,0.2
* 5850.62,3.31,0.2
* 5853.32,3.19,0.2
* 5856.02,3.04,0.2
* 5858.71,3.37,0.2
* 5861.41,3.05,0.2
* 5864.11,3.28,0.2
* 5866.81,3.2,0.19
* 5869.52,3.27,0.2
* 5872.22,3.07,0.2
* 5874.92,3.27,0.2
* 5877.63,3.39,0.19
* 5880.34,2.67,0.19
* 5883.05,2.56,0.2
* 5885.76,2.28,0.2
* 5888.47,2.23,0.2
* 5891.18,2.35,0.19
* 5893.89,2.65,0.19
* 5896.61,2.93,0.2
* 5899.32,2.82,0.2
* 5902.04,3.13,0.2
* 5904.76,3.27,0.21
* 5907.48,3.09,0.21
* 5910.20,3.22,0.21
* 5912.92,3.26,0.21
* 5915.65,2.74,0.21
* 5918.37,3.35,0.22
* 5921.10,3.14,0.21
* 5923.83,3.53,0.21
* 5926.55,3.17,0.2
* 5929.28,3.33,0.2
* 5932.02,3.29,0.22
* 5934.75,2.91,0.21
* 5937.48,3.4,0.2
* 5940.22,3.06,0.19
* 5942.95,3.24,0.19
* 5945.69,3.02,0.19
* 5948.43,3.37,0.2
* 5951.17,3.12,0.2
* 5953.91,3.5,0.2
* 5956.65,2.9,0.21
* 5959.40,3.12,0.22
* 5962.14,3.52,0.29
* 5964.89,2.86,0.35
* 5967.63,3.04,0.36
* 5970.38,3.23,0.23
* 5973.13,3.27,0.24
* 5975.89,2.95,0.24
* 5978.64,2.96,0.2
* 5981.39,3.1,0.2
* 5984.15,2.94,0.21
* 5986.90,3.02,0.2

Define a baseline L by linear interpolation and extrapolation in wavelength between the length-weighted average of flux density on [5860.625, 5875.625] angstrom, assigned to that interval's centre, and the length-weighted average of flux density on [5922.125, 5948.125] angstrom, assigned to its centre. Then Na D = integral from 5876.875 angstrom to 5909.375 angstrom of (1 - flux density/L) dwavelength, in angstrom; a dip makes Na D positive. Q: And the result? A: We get 4.3 angstrom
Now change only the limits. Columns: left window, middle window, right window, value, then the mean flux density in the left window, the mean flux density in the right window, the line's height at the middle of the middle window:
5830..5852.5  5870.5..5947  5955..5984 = 2.90 angstrom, 3.18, 3.09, 3.13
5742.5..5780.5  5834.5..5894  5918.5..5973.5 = 4.04 angstrom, 3.27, 3.2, 3.23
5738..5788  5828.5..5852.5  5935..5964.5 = 0.20 angstrom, 3.25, 3.2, 3.23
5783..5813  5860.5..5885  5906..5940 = 0.85 angstrom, 3.14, 3.2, 3.18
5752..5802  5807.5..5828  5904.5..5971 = -1.30 angstrom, 3.18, 3.19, 3.18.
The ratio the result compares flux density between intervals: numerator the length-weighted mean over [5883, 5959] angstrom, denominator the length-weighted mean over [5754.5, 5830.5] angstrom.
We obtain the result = 0.9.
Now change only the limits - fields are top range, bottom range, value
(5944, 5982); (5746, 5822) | 0.98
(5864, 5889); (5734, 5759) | 0.87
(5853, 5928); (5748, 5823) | 0.94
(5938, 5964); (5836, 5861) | 1.00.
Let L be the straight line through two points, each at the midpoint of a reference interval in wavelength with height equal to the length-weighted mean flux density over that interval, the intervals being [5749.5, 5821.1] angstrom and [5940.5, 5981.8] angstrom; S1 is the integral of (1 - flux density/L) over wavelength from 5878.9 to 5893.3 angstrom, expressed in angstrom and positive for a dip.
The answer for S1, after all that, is 3.3 angstrom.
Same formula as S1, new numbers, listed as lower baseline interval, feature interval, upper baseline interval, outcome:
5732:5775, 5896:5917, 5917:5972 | 1.07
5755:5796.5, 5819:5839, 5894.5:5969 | -0.97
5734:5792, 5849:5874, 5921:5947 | 0.19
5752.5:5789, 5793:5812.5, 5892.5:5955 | 0.07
